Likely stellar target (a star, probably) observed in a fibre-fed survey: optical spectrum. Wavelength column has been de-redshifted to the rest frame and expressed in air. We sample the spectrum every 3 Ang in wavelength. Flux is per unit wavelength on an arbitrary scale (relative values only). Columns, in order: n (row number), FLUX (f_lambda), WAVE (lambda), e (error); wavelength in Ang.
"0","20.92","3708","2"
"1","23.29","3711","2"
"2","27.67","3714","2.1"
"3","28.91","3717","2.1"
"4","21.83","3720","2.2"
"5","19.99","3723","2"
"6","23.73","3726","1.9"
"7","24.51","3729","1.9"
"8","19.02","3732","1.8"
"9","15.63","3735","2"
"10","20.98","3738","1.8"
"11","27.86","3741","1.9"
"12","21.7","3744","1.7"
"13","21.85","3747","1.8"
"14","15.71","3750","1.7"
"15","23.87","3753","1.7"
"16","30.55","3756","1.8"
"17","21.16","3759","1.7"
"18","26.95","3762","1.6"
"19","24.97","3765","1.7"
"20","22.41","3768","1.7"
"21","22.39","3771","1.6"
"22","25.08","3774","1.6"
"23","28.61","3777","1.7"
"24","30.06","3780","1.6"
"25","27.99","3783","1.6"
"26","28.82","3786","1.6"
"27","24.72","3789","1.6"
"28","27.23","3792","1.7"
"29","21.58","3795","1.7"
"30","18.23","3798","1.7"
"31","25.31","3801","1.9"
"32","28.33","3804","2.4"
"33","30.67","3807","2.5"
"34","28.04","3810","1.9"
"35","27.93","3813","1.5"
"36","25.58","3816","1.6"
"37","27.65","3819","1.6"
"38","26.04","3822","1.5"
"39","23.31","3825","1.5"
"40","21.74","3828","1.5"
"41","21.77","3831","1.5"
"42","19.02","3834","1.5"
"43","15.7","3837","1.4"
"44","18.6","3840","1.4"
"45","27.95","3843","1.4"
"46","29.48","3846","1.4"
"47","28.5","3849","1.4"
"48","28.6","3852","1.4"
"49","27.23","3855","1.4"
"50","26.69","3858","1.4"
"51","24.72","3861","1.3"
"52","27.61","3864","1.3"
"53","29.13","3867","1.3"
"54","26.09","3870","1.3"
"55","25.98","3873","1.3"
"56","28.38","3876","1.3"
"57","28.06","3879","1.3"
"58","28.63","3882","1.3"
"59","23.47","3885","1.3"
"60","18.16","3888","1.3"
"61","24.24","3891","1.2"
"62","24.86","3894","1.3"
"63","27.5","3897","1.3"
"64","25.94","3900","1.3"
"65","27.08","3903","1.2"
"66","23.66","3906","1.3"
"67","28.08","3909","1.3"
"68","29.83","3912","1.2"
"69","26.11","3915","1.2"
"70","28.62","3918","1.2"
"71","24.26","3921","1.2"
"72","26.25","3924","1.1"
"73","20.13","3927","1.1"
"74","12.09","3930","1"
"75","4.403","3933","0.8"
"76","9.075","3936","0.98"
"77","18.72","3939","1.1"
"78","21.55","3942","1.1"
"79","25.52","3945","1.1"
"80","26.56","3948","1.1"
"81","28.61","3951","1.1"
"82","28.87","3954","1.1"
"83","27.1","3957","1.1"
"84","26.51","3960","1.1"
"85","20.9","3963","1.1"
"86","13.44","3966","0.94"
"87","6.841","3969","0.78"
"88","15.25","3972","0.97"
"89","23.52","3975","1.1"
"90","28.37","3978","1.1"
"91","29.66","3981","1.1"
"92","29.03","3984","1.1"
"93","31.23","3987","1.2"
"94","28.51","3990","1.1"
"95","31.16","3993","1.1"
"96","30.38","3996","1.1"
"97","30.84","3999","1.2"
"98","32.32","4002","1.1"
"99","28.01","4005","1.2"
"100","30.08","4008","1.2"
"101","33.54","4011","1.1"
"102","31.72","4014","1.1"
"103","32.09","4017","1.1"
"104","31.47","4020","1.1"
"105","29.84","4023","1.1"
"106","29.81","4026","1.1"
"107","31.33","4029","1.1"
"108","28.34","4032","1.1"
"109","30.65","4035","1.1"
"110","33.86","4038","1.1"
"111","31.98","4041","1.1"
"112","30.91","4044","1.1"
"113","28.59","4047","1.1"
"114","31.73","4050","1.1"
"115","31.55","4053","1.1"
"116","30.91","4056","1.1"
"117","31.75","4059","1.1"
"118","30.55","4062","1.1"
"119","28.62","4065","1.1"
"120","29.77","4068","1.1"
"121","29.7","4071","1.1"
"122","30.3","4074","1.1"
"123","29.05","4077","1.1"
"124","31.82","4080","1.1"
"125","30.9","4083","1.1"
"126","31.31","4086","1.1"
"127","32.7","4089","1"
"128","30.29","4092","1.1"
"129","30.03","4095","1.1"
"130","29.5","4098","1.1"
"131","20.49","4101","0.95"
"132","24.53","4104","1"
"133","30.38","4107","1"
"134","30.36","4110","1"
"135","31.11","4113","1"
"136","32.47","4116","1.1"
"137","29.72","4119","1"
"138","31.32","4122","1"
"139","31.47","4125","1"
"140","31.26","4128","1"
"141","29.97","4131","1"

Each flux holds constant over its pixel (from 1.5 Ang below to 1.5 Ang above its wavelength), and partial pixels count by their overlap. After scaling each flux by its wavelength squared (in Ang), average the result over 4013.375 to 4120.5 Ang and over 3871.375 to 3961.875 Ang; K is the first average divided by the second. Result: 1.36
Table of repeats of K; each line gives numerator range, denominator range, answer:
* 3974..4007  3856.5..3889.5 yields 1.20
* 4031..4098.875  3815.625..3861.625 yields 1.40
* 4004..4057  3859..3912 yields 1.28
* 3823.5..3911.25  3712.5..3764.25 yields 1.17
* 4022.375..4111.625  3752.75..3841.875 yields 1.39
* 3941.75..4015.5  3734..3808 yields 1.20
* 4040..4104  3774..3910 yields 1.31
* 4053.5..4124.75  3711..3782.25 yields 1.50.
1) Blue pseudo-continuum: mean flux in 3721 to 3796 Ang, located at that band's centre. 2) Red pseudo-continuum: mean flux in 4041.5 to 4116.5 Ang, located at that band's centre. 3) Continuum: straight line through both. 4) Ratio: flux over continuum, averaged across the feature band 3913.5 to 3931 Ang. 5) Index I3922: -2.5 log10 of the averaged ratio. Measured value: 0.16 mag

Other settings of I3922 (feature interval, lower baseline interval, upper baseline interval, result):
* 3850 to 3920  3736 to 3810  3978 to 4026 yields 0.05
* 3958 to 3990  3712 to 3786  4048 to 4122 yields 0.22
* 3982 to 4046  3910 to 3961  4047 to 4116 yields -0.16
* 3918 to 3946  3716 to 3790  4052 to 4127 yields 0.42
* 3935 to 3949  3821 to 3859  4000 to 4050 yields 0.34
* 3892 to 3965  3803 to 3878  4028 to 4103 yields 0.18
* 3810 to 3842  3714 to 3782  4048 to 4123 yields 0.09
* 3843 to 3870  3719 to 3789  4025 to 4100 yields -0.07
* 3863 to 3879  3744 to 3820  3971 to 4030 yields -0.02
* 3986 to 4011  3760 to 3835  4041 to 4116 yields -0.07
